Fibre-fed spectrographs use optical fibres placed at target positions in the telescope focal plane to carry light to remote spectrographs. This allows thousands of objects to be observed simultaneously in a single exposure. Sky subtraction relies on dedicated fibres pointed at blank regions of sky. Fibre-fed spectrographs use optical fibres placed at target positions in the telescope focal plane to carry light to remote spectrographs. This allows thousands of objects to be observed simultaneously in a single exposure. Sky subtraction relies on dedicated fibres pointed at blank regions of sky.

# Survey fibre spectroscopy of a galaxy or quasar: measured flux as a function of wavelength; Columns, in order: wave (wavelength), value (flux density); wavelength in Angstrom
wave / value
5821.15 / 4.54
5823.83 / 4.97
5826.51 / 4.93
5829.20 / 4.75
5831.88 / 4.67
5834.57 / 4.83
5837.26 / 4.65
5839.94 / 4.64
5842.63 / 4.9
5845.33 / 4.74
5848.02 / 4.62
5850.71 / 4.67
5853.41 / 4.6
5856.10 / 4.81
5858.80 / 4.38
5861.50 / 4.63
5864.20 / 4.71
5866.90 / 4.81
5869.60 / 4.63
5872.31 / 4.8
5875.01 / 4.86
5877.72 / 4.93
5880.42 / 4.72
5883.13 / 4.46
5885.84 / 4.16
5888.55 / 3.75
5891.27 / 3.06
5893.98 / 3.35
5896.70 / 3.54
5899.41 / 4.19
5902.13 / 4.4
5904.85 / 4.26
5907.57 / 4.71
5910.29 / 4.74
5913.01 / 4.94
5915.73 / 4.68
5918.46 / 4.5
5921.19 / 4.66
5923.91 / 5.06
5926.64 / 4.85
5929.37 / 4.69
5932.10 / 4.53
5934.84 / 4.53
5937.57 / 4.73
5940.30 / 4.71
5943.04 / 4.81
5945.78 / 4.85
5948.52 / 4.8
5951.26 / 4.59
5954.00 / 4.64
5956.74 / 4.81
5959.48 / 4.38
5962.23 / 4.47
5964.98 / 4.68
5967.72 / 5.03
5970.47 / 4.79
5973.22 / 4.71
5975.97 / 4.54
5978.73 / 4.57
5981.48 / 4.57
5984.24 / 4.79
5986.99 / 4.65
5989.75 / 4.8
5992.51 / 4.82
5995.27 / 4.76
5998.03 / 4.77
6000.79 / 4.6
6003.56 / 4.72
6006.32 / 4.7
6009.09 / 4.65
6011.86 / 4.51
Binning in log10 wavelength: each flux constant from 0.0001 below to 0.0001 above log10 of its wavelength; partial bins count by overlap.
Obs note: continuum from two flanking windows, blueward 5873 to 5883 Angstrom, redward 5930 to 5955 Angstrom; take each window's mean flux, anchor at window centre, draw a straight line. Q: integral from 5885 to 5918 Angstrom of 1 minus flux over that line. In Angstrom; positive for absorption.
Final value 4.1 Angstrom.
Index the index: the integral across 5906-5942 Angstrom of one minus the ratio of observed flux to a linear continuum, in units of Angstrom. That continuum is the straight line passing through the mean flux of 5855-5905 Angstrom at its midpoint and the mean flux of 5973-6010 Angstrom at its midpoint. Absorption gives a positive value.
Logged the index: -1.9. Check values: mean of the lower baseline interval 4.34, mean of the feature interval 4.72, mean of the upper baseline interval 4.69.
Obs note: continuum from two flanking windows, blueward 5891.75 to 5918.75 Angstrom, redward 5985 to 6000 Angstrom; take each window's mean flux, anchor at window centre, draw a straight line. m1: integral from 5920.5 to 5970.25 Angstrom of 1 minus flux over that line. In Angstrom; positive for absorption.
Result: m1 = -2.4 Angstrom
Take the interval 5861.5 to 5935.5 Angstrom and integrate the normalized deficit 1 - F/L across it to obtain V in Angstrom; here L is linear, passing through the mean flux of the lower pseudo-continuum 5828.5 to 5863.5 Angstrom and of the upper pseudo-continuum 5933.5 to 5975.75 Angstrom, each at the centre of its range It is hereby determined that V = 3.5 Angstrom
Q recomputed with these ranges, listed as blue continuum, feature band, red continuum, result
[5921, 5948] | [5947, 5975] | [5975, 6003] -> 0.18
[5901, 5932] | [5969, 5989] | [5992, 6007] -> 0.20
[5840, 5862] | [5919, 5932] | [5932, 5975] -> -0.22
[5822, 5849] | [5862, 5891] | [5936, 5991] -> 1.33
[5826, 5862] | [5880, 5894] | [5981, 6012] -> 2.33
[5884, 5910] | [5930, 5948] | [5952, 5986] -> -1.31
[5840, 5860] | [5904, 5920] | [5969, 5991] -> 0.08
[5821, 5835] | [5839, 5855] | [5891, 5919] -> -0.12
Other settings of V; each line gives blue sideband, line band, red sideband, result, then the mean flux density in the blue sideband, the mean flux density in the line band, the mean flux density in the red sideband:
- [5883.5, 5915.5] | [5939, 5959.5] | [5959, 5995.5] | -1.06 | 4.13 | 4.72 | 4.69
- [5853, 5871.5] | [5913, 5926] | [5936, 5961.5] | -0.20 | 4.66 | 4.76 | 4.7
